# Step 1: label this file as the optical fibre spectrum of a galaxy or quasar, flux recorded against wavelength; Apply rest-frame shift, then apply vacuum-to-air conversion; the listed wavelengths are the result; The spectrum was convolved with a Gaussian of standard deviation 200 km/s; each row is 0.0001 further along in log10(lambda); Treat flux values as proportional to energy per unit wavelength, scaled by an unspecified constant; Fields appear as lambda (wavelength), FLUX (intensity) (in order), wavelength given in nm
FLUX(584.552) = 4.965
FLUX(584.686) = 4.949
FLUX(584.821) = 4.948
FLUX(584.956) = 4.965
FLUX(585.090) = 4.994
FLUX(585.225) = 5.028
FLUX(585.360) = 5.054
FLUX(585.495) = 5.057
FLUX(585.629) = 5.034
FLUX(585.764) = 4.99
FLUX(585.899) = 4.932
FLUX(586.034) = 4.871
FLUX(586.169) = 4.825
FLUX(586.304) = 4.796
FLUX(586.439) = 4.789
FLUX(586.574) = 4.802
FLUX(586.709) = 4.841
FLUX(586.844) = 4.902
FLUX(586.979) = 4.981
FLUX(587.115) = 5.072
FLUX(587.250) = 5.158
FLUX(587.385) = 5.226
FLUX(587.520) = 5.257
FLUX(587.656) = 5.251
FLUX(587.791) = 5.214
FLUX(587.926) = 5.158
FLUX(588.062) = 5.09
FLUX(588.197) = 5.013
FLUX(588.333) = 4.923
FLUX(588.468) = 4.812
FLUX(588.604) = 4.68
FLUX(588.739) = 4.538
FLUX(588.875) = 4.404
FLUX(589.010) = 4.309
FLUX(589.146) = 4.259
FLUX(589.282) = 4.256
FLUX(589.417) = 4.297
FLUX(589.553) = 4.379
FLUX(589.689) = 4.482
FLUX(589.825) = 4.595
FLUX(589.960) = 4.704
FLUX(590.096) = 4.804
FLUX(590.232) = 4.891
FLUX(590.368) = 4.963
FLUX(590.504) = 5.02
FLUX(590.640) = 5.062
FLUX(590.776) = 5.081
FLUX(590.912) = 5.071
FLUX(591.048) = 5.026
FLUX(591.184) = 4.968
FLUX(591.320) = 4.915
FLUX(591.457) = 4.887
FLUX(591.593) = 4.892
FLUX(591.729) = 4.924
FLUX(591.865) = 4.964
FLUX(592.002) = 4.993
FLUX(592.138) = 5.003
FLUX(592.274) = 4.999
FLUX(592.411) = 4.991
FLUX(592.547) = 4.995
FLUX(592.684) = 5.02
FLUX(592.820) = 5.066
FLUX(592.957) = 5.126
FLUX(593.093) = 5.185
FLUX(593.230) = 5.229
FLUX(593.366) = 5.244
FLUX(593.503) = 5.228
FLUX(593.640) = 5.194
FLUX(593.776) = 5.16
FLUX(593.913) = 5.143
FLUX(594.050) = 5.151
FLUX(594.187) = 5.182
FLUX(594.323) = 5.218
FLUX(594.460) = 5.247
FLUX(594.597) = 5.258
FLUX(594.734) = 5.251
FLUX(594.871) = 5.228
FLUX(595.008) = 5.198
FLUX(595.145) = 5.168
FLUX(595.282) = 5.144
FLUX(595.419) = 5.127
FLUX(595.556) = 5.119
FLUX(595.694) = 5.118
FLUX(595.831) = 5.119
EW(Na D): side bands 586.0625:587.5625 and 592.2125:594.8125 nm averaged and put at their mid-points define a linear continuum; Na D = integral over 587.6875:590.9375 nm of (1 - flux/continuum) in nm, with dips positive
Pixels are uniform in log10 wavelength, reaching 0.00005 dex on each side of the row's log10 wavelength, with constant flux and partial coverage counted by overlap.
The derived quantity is 0.18 nm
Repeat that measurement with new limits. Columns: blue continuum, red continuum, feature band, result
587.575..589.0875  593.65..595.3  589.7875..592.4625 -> 0.037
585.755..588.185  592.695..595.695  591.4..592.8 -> 0.043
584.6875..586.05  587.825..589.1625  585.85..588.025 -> -0.063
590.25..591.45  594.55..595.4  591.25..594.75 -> 0.009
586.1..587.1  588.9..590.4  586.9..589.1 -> -0.106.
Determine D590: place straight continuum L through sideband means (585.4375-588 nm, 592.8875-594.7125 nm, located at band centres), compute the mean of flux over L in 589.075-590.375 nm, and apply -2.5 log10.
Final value 0.123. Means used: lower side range 5.01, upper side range 5.2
